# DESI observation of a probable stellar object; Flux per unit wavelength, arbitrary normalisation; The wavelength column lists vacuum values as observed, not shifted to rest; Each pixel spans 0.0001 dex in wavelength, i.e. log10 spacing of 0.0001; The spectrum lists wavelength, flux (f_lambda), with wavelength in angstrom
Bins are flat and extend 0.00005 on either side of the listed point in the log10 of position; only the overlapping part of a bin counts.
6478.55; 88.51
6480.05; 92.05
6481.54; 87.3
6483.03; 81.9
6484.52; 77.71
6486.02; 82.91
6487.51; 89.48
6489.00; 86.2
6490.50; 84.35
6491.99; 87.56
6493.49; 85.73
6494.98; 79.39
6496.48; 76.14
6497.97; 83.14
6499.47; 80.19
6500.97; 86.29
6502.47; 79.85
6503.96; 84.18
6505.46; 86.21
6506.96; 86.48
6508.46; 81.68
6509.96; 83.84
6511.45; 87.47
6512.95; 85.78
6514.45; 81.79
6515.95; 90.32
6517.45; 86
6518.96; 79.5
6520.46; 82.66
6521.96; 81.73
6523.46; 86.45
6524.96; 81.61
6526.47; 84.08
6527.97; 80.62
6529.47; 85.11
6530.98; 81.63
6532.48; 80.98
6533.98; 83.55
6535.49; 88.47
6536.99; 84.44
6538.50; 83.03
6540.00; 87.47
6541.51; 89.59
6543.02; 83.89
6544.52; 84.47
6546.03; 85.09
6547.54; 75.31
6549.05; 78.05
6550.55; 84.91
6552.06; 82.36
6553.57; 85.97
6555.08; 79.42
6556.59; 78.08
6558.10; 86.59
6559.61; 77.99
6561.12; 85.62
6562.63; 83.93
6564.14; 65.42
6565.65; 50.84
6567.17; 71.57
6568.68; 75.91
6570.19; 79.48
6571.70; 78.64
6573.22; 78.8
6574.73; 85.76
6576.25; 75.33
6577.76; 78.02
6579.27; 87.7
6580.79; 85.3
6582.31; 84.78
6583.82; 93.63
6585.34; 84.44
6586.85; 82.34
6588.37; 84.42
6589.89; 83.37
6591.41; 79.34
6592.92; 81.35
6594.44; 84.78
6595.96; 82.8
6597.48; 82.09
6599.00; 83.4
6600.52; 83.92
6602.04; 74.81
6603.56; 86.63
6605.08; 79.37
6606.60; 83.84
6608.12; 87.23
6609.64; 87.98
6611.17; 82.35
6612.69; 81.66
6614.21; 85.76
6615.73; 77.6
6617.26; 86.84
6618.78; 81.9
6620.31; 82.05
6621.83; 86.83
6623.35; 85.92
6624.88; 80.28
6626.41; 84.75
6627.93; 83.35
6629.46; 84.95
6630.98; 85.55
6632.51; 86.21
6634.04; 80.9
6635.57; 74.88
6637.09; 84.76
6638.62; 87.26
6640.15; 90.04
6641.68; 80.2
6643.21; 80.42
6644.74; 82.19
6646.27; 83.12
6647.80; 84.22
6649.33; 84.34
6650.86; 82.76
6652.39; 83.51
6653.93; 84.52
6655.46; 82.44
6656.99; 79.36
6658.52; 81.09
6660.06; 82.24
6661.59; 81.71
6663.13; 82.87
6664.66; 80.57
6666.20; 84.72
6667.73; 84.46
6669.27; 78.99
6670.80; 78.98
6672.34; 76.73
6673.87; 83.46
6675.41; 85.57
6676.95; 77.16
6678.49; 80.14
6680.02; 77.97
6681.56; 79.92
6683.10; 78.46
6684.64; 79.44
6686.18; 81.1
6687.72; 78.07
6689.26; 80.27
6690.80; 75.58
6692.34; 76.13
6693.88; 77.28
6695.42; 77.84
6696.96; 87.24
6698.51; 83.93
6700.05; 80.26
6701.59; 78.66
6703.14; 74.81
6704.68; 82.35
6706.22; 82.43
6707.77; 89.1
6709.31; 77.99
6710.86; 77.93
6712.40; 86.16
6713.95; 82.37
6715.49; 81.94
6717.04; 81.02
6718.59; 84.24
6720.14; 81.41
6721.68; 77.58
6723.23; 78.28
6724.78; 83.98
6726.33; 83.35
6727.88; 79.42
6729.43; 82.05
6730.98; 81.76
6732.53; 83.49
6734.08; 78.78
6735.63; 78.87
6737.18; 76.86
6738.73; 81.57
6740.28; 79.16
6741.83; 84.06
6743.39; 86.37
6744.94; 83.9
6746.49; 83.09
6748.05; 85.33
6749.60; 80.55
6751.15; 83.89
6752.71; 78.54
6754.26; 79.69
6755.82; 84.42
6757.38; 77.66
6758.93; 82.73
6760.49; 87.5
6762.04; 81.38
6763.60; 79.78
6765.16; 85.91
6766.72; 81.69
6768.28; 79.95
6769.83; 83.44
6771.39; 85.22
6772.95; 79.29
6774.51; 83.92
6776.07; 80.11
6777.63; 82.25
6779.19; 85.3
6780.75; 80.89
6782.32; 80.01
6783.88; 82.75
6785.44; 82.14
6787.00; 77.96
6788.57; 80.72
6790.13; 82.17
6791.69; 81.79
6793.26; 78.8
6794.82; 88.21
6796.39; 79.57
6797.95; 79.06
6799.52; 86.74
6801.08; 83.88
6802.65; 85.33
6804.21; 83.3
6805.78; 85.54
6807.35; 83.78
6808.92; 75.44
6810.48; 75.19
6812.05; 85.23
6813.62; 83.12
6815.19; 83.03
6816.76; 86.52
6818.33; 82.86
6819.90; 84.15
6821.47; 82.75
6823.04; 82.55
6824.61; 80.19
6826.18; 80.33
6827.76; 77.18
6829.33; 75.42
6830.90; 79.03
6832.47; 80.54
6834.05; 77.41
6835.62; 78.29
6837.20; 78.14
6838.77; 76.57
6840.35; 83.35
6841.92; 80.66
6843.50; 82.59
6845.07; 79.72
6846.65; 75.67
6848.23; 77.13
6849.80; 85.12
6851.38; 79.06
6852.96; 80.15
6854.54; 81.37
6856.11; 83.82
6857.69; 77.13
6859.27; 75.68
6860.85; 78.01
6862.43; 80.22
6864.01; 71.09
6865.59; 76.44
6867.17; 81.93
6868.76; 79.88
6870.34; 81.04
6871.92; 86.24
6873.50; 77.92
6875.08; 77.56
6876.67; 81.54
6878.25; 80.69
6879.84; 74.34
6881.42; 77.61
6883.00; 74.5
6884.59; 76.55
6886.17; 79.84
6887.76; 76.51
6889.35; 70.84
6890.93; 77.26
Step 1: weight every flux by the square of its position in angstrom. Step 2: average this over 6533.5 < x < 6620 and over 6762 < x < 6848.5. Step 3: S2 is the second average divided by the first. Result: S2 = 1.06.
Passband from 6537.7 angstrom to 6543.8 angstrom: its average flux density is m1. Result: 86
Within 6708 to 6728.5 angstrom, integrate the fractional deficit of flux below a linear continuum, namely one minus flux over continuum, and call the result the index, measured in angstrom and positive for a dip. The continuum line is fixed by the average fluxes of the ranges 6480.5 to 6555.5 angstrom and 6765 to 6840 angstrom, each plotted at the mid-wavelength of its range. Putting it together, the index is 0.2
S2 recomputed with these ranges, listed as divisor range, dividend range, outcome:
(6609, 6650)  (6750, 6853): 1.03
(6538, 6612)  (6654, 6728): 1.03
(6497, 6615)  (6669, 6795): 1.04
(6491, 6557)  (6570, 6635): 1.02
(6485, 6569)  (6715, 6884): 1.07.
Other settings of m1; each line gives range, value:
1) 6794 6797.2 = 83.9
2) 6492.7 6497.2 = 80.4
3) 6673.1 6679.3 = 81.6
